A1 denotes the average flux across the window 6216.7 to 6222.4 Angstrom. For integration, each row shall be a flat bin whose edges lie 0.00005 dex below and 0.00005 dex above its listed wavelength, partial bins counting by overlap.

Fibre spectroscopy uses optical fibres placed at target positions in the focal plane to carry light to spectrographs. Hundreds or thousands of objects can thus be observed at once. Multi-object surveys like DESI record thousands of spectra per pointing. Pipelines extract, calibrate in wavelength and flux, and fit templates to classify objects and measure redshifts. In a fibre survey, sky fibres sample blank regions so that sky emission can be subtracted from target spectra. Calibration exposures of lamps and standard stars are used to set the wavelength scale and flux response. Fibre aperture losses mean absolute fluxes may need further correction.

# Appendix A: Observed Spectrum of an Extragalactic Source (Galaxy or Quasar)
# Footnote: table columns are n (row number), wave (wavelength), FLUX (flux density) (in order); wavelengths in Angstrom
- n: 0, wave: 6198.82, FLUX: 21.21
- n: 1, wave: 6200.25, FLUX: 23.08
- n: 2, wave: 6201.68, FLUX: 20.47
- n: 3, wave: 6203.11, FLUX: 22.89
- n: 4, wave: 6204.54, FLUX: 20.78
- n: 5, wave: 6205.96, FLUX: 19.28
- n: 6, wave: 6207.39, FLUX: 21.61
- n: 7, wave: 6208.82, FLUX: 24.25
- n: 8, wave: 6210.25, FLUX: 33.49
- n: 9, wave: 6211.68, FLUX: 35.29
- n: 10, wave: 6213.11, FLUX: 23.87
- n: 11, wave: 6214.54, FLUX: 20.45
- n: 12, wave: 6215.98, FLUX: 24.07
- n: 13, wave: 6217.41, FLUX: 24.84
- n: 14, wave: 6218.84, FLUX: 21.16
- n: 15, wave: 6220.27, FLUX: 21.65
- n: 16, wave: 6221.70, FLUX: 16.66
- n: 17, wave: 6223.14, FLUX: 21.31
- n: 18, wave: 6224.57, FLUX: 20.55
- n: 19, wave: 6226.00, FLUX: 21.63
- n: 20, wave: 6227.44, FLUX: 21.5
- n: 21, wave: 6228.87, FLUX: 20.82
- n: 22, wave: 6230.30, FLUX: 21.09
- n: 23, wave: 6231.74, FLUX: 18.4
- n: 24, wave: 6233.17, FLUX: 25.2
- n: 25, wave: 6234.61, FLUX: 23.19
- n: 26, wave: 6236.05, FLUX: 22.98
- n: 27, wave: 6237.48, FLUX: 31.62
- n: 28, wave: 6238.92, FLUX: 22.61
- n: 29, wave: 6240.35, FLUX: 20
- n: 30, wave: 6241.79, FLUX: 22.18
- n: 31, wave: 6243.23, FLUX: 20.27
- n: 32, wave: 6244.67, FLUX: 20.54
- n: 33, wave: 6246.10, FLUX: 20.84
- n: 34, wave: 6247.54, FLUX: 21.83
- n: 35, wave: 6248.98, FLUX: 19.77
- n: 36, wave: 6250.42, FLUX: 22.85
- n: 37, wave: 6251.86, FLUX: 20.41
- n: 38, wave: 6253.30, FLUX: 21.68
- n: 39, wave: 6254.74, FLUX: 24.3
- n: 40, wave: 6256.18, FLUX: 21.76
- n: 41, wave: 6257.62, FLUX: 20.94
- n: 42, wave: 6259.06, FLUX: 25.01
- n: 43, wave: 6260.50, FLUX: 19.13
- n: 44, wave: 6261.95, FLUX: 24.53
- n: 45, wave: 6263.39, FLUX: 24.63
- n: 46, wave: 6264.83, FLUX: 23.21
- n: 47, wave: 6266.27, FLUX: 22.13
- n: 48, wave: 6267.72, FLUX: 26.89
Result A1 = 21.1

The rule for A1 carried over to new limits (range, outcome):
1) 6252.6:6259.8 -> 22.7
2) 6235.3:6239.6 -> 25.7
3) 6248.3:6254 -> 21.2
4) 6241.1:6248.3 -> 21.1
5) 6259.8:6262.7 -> 21.8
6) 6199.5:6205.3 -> 21.8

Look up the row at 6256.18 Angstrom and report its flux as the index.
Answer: 21.76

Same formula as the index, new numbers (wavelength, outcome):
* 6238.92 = 22.61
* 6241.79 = 22.18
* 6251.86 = 20.41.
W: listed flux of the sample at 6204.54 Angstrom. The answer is 20.78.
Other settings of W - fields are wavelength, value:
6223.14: 21.31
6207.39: 21.61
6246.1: 20.84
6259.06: 25.01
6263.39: 24.63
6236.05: 22.98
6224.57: 20.55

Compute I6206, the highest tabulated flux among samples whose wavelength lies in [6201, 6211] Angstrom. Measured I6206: 33.49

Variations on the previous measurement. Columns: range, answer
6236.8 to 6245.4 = 31.62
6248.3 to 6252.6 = 22.85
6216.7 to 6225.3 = 24.84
